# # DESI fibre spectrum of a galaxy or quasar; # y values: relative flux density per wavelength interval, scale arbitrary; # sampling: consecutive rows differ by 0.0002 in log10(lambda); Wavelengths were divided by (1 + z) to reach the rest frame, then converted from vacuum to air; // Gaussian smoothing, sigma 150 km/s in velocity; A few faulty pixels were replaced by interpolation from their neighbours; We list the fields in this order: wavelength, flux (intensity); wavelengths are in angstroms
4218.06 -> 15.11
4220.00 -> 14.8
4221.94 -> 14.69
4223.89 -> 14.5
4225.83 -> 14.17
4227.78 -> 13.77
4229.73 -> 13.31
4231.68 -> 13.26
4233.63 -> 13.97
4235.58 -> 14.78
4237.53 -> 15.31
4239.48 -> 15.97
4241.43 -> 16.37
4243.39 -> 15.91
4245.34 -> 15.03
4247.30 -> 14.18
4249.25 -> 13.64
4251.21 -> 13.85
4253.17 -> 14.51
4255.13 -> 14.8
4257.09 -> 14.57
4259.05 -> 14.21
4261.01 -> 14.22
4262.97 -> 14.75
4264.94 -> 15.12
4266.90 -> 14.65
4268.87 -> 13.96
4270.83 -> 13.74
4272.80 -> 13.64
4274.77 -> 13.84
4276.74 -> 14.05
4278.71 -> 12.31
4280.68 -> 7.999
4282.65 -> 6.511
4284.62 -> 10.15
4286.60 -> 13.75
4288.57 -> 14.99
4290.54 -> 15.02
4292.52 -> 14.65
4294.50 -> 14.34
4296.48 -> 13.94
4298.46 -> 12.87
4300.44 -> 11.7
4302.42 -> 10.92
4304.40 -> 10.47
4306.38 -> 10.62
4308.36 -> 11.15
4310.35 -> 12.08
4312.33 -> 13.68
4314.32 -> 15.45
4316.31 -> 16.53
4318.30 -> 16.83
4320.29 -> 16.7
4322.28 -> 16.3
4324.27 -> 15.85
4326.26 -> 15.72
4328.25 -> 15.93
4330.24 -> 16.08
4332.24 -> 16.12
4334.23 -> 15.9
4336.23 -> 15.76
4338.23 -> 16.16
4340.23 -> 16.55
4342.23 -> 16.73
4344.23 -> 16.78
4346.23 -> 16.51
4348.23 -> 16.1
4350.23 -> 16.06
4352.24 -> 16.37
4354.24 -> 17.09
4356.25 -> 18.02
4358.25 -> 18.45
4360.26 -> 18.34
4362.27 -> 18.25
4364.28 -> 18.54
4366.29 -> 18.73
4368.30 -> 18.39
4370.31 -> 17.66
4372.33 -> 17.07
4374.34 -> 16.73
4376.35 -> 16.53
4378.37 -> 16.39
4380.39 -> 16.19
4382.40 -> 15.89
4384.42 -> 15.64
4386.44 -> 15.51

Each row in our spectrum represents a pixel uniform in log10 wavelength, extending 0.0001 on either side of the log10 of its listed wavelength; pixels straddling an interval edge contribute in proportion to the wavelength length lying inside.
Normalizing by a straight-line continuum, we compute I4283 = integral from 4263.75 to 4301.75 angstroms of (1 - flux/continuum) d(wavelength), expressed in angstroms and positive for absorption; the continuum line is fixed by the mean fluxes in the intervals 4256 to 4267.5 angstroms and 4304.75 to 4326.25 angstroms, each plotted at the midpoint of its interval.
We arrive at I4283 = 4.0 angstroms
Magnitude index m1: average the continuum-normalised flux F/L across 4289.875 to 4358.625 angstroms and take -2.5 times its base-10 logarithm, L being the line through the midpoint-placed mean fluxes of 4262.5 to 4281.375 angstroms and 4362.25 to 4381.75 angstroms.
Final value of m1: 0.03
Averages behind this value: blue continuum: 13.4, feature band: 15.1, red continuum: 17.4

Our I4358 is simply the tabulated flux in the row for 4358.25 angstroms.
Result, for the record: 18.45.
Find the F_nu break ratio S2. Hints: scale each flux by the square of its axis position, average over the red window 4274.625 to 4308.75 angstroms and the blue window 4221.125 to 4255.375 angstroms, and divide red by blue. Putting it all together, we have 0.86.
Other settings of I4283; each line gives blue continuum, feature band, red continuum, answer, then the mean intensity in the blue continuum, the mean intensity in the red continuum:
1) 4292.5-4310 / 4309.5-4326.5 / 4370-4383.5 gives -3.01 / 12.2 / 16.6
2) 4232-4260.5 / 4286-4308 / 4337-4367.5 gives 4.10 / 14.7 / 17.2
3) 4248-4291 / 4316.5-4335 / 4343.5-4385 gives -0.68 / 13.4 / 17.1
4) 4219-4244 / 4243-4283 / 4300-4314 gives -0.64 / 14.7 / 11.7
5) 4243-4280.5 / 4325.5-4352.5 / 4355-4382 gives 0.70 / 14.1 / 17.6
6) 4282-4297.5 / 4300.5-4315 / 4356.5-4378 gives 2.28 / 13.1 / 17.8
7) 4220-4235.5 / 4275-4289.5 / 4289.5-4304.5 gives 1.99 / 14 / 13.1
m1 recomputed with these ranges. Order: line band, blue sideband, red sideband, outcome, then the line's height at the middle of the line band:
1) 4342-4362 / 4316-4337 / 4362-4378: 0.00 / 17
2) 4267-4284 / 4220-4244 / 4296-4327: 0.17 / 14.2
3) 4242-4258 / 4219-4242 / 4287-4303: -0.02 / 14.3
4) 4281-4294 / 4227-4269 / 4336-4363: 0.25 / 15.5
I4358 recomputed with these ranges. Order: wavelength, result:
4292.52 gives 14.65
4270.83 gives 13.74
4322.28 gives 16.3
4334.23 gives 15.9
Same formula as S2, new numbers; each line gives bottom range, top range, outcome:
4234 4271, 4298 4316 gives 0.85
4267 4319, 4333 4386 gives 1.35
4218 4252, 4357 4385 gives 1.27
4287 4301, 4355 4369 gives 1.35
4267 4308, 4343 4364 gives 1.42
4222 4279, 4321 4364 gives 1.21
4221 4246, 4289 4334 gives 1.01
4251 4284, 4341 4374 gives 1.37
